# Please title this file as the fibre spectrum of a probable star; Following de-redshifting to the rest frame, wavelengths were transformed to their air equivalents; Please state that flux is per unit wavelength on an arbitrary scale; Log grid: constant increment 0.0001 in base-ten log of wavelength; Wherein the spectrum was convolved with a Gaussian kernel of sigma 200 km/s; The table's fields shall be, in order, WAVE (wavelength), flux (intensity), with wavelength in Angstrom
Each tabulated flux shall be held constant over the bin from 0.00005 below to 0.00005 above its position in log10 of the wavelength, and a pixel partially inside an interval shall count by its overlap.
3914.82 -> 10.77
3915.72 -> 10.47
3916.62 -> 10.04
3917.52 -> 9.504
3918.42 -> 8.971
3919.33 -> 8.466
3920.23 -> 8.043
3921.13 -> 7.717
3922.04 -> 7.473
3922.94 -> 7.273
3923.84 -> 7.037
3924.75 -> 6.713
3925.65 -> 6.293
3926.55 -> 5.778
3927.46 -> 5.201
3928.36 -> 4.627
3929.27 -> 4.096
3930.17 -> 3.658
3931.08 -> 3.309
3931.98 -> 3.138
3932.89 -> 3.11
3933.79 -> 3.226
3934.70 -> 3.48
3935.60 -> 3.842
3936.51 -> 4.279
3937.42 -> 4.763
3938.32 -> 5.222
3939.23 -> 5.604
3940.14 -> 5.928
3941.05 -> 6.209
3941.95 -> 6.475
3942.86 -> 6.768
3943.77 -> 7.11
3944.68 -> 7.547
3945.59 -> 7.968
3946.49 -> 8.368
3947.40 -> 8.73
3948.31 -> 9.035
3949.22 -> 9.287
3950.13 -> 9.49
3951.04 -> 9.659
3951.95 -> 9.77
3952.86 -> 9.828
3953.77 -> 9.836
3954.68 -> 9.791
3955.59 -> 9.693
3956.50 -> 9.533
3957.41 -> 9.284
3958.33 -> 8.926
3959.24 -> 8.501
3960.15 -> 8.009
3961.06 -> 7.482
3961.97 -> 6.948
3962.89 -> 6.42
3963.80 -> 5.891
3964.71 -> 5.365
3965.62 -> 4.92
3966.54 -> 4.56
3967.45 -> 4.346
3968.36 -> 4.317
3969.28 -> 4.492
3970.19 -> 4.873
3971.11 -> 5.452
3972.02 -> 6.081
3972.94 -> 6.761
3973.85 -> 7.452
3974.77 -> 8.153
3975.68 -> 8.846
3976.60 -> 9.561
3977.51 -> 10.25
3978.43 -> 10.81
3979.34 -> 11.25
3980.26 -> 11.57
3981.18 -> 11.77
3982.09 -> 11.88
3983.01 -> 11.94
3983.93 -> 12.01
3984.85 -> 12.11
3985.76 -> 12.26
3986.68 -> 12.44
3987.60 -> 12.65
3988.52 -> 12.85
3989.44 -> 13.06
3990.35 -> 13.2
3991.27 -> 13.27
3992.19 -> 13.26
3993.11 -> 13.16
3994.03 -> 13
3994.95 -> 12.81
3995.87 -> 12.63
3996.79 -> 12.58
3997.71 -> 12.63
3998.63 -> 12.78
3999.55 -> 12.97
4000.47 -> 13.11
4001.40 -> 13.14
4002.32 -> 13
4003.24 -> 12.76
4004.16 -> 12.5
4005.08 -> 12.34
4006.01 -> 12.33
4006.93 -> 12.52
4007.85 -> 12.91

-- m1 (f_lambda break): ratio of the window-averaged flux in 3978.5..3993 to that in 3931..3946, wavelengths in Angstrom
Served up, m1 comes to 2.4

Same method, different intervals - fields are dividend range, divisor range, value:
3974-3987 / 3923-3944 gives 2.17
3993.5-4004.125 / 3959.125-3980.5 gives 1.80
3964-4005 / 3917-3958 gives 1.51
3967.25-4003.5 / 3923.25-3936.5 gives 2.38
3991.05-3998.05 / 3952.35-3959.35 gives 1.36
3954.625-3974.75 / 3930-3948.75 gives 1.20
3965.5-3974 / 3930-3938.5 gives 1.40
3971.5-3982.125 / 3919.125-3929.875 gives 1.45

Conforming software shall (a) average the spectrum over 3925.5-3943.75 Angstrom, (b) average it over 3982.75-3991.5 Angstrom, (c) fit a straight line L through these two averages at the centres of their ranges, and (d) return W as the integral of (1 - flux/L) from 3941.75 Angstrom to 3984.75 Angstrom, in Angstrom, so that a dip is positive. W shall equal 2.14 Angstrom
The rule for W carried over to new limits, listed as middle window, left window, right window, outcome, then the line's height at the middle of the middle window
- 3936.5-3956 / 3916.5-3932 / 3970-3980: -1.4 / 7.3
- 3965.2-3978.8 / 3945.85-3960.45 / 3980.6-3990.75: 5.4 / 11.1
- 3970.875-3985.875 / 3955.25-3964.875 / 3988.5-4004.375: 0.9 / 10.4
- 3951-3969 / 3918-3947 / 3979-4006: 2.4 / 8.94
